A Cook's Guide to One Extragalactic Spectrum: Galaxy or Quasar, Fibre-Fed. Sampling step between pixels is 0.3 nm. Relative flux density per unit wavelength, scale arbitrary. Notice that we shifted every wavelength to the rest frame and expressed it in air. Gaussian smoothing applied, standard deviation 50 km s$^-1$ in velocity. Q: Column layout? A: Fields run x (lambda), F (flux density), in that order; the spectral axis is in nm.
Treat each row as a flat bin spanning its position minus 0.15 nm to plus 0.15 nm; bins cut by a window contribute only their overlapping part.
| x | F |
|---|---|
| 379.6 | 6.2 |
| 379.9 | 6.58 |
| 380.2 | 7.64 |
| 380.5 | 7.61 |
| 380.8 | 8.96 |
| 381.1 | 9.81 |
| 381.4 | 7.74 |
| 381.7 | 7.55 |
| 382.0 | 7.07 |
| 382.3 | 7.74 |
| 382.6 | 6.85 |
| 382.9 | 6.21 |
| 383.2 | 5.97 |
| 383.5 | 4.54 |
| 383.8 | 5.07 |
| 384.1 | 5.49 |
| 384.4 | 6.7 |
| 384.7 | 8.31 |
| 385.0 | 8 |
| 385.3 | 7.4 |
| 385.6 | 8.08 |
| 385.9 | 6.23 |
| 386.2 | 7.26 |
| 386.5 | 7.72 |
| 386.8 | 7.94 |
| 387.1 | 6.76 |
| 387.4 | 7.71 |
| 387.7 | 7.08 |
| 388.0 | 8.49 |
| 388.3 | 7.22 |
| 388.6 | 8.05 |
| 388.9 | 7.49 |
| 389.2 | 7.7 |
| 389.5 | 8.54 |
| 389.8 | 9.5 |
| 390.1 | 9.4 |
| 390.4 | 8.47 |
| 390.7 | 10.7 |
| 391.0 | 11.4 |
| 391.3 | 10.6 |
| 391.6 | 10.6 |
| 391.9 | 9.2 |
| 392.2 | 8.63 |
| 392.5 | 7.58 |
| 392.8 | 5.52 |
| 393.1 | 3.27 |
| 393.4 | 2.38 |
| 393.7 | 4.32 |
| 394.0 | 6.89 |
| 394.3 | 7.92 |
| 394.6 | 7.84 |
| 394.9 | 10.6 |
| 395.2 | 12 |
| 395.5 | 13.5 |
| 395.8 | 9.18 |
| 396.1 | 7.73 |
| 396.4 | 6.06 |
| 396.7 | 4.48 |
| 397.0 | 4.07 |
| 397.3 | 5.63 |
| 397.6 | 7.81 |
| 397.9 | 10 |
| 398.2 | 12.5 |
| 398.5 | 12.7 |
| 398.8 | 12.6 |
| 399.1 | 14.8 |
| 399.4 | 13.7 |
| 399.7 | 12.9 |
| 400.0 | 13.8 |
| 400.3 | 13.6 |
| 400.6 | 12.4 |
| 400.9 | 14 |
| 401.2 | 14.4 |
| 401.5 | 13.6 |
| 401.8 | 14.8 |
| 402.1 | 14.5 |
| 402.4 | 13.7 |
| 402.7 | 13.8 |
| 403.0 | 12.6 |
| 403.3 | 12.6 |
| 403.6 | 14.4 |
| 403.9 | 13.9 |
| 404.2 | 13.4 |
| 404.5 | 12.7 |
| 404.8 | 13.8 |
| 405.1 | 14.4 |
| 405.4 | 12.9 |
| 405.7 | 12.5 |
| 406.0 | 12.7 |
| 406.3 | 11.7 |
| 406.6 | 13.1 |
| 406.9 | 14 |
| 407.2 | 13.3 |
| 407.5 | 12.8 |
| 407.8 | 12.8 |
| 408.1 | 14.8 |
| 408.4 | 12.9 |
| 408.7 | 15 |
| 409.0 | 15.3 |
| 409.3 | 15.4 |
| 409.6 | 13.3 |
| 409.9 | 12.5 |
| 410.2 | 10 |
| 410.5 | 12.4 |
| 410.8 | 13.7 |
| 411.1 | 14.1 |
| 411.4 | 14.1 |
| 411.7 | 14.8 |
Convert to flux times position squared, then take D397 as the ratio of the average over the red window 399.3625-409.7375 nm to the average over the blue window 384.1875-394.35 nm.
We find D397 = 1.9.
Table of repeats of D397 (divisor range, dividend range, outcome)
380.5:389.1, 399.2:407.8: 2.03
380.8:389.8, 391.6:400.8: 1.33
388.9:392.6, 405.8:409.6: 1.59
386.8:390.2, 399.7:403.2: 1.83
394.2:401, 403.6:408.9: 1.34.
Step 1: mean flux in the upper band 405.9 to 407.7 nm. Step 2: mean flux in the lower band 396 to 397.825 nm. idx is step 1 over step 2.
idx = 2.1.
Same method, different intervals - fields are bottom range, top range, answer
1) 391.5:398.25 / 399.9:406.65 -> 1.76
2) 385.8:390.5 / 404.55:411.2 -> 1.70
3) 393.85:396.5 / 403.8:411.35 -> 1.46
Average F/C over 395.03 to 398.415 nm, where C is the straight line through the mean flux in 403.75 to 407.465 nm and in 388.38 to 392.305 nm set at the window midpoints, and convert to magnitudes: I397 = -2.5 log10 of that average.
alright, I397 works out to 0.26 mag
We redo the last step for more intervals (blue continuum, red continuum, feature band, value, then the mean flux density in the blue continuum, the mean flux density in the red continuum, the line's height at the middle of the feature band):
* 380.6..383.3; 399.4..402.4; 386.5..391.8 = 0.15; 7.57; 13.8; 9.93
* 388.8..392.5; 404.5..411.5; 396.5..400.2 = 0.08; 9.31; 13.4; 11.1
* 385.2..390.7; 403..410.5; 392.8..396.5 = 0.29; 7.92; 13.3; 9.84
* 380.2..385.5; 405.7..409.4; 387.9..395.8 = 0.13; 7.14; 13.6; 9.49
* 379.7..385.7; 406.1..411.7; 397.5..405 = -0.14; 7.15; 13.4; 11.6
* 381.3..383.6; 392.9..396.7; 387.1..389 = -0.08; 6.73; 7.49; 7.08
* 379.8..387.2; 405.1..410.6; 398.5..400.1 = -0.21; 7.18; 13.2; 11.1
